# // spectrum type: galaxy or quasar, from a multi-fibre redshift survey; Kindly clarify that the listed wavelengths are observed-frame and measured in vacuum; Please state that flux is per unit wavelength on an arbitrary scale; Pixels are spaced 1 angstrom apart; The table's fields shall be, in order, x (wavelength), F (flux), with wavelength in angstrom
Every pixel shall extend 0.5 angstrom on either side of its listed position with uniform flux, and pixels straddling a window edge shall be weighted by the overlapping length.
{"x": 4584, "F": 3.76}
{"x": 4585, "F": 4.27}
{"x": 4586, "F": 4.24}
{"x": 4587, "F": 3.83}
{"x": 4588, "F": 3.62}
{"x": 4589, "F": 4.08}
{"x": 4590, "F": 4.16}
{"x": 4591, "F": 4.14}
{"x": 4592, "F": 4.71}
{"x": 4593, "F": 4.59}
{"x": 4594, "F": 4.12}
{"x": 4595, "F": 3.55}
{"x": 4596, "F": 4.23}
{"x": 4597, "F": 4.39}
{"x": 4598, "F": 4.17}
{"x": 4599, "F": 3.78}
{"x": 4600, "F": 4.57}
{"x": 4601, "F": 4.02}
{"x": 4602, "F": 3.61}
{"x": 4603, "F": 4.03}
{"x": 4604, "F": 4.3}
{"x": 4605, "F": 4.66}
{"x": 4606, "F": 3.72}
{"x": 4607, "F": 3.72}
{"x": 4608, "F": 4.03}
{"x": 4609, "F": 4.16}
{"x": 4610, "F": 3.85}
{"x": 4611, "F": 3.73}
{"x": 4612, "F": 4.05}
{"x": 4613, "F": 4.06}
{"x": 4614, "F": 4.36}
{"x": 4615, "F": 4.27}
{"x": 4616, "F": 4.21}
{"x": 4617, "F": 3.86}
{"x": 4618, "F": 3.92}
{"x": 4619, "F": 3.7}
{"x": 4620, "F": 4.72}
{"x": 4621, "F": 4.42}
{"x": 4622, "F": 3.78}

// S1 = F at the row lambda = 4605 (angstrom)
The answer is 4.66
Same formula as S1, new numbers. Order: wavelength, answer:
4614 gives 4.36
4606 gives 3.72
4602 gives 3.61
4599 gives 3.78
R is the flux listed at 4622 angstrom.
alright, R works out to 3.78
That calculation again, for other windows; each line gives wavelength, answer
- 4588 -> 3.62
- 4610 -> 3.85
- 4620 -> 4.72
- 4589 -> 4.08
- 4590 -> 4.16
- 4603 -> 4.03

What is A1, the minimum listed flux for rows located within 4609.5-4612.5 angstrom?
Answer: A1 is 3.73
